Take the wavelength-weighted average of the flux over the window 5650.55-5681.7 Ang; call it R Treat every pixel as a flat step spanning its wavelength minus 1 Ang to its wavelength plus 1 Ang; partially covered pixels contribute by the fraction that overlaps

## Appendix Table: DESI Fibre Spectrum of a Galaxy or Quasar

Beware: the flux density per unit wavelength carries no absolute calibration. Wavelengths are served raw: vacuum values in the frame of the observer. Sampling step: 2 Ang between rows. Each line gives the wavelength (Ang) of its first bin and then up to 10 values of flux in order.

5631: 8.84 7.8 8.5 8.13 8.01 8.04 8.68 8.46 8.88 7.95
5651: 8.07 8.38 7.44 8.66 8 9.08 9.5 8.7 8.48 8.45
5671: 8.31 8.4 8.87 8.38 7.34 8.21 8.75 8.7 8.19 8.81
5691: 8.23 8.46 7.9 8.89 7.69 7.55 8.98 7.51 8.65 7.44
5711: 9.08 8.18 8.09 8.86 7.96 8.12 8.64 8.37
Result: 8.4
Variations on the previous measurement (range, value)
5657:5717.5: 8.39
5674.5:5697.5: 8.37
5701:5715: 8.24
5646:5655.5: 8.18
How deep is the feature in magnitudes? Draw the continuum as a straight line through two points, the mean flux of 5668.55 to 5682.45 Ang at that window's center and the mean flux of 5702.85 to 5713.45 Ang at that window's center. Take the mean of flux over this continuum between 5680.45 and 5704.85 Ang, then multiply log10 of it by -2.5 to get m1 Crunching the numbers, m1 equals -0.008 mag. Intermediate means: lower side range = 8.29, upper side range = 8.26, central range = 8.34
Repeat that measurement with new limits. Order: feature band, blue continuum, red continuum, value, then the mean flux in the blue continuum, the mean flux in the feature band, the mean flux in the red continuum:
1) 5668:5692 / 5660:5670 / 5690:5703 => 0.02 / 8.84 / 8.39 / 8.19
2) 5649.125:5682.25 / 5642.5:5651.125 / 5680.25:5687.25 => 0.01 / 8.43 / 8.38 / 8.5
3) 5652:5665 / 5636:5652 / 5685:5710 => -0.03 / 8.28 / 8.52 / 8.21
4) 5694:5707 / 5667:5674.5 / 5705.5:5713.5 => 0.03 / 8.43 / 8.13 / 8.3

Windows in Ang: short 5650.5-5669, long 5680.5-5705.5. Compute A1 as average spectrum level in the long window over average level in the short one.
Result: 1.0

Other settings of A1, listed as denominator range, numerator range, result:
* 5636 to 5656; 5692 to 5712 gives 1.00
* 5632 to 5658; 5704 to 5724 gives 1.00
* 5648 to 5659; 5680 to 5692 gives 1.05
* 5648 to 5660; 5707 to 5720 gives 1.03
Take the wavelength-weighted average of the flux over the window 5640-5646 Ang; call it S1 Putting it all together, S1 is 8.39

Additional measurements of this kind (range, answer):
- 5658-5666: 8.82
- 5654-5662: 8.29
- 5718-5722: 8.04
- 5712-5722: 8.24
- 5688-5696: 8.35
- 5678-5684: 8.1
